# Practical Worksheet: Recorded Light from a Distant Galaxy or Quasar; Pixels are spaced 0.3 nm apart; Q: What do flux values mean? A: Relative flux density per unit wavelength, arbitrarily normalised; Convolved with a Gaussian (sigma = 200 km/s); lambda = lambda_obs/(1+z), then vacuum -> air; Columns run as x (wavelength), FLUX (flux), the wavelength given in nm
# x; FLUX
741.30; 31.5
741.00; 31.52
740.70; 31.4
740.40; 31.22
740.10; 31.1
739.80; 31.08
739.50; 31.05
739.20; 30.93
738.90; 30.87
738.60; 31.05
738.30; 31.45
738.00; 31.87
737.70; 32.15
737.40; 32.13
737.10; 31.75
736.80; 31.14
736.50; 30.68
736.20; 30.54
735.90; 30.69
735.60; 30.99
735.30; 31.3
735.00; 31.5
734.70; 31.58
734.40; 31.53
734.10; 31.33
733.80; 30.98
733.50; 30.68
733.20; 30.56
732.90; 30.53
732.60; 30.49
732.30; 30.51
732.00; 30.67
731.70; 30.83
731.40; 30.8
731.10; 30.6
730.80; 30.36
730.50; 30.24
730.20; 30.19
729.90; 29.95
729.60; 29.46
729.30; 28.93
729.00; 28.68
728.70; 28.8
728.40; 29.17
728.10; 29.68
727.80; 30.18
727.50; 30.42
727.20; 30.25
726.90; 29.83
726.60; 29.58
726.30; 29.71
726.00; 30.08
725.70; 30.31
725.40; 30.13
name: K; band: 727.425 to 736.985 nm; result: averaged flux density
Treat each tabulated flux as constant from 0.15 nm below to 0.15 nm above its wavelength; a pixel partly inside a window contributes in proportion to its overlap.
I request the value 30.4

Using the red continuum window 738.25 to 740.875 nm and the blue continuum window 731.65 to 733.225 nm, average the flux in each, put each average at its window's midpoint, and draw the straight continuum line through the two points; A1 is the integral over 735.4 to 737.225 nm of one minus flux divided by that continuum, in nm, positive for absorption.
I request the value -0.01 nm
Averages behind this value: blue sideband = 30.6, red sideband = 31.1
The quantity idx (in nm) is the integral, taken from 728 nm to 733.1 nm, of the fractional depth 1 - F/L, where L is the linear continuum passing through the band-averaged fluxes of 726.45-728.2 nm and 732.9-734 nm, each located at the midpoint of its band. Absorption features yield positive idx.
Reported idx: 0.065 nm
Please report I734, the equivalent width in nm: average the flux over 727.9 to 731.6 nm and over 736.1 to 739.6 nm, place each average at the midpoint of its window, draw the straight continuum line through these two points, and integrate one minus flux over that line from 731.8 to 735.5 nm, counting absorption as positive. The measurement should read -0.06 nm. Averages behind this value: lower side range 29.8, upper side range 31.3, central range 31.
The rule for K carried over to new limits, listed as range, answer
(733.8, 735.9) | 31.3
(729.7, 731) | 30.2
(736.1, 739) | 31.4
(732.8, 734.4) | 30.9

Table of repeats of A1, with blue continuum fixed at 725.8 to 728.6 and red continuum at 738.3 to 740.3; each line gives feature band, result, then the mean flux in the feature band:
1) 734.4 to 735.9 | -0.032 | 31.3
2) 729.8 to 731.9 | -0.015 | 30.4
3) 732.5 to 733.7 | -0.006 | 30.6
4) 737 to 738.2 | -0.042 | 32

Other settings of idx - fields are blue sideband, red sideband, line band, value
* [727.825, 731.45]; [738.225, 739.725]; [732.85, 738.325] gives -0.12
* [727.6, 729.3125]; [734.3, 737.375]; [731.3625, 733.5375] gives -0.02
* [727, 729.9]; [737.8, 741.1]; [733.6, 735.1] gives -0.04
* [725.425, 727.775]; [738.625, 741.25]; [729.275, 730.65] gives 0.02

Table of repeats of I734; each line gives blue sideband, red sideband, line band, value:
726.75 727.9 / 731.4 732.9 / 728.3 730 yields 0.07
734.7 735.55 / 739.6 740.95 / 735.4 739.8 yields 0.01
